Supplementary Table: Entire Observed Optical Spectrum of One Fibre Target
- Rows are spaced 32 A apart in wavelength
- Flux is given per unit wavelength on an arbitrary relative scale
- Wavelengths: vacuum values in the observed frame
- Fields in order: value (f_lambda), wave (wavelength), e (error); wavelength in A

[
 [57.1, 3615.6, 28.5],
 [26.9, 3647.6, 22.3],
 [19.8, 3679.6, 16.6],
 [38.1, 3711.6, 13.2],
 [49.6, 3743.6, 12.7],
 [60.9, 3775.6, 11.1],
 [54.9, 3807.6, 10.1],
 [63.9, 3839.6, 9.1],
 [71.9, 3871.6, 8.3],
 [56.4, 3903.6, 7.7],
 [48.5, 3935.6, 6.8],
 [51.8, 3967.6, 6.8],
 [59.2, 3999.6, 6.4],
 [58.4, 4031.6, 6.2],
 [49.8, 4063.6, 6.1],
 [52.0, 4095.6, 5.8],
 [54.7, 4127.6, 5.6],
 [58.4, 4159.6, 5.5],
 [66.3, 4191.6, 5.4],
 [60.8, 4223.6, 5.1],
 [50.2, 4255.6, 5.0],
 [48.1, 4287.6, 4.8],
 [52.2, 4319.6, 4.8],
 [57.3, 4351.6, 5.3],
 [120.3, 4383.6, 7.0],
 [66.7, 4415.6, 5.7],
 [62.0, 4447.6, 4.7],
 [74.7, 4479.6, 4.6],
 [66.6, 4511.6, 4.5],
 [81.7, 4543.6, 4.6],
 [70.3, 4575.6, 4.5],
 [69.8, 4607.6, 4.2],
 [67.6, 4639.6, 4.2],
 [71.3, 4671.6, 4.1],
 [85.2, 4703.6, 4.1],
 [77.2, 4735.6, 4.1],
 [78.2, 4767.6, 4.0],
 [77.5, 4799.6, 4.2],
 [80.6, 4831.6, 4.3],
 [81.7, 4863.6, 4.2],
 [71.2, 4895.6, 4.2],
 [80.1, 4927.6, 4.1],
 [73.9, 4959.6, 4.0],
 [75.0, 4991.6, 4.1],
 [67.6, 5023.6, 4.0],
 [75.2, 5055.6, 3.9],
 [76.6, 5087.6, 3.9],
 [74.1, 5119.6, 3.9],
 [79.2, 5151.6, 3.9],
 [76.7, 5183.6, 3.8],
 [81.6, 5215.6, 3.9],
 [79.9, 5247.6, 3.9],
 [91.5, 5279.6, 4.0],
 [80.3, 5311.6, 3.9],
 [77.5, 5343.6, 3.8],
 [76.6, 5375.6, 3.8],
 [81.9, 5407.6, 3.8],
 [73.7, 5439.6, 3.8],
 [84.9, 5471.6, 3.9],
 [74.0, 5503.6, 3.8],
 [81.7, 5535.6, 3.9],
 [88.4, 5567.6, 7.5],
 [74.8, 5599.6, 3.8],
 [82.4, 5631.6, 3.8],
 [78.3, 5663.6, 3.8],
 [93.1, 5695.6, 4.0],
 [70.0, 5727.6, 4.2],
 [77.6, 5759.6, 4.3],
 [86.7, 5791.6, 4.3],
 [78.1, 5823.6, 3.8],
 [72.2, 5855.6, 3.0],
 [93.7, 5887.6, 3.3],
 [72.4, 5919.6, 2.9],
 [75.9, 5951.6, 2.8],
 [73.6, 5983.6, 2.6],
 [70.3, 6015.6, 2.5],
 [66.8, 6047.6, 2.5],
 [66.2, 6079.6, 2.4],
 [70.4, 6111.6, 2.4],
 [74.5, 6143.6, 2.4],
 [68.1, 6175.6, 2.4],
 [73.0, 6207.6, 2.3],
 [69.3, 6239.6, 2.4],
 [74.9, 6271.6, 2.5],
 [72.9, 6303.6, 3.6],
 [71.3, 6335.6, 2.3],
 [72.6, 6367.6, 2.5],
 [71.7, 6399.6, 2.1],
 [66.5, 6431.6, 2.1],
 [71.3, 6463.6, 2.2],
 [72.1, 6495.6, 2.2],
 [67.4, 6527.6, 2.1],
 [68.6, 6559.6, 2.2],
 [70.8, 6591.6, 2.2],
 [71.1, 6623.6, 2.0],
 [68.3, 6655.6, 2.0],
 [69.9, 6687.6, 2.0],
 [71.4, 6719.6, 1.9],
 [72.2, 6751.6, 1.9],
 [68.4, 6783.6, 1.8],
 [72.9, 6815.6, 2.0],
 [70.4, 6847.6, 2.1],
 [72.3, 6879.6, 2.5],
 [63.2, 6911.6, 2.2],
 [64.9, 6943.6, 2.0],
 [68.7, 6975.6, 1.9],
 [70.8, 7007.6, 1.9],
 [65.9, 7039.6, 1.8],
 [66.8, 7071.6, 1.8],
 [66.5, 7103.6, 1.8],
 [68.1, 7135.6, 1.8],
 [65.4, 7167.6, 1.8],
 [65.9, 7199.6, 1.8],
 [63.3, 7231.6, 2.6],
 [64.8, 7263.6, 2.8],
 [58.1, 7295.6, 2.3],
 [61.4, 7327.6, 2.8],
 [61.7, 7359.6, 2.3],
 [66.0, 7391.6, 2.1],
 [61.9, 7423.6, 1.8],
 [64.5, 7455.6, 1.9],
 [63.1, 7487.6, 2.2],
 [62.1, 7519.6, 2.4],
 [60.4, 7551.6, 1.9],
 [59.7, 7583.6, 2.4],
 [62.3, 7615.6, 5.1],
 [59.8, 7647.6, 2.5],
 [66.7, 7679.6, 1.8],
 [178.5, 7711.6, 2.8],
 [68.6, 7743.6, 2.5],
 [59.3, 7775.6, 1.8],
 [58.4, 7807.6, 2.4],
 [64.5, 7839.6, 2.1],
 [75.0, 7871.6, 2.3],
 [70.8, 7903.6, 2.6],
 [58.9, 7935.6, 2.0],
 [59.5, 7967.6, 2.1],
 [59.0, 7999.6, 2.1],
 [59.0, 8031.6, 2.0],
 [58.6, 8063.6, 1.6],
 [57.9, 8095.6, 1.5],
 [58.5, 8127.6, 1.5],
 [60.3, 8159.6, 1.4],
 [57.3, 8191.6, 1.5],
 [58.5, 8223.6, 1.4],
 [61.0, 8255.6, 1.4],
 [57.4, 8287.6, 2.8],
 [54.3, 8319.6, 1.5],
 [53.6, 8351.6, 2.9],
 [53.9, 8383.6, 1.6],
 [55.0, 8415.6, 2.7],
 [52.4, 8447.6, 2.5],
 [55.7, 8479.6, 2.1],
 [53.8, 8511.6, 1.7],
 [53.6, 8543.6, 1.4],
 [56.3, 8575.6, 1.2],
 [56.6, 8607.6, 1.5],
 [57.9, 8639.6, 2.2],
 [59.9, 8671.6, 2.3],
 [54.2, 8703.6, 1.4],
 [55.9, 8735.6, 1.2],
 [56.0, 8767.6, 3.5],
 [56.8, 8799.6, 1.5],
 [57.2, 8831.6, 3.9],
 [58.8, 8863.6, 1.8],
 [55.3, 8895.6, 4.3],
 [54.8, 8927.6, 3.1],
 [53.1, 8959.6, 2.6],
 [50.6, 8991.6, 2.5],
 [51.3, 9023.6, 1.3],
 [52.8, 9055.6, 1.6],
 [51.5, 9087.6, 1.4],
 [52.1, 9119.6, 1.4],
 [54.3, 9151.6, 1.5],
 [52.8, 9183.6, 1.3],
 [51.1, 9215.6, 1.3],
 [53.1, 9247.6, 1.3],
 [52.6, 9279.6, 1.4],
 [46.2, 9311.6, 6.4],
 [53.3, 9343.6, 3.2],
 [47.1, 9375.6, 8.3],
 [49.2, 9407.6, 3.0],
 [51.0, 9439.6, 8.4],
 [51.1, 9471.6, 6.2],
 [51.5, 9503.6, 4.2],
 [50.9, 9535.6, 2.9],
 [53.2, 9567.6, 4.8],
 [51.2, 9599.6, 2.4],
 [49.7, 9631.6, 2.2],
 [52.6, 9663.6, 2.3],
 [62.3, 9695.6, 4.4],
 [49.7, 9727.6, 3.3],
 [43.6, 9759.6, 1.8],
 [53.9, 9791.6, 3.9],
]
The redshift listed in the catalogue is 0.173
